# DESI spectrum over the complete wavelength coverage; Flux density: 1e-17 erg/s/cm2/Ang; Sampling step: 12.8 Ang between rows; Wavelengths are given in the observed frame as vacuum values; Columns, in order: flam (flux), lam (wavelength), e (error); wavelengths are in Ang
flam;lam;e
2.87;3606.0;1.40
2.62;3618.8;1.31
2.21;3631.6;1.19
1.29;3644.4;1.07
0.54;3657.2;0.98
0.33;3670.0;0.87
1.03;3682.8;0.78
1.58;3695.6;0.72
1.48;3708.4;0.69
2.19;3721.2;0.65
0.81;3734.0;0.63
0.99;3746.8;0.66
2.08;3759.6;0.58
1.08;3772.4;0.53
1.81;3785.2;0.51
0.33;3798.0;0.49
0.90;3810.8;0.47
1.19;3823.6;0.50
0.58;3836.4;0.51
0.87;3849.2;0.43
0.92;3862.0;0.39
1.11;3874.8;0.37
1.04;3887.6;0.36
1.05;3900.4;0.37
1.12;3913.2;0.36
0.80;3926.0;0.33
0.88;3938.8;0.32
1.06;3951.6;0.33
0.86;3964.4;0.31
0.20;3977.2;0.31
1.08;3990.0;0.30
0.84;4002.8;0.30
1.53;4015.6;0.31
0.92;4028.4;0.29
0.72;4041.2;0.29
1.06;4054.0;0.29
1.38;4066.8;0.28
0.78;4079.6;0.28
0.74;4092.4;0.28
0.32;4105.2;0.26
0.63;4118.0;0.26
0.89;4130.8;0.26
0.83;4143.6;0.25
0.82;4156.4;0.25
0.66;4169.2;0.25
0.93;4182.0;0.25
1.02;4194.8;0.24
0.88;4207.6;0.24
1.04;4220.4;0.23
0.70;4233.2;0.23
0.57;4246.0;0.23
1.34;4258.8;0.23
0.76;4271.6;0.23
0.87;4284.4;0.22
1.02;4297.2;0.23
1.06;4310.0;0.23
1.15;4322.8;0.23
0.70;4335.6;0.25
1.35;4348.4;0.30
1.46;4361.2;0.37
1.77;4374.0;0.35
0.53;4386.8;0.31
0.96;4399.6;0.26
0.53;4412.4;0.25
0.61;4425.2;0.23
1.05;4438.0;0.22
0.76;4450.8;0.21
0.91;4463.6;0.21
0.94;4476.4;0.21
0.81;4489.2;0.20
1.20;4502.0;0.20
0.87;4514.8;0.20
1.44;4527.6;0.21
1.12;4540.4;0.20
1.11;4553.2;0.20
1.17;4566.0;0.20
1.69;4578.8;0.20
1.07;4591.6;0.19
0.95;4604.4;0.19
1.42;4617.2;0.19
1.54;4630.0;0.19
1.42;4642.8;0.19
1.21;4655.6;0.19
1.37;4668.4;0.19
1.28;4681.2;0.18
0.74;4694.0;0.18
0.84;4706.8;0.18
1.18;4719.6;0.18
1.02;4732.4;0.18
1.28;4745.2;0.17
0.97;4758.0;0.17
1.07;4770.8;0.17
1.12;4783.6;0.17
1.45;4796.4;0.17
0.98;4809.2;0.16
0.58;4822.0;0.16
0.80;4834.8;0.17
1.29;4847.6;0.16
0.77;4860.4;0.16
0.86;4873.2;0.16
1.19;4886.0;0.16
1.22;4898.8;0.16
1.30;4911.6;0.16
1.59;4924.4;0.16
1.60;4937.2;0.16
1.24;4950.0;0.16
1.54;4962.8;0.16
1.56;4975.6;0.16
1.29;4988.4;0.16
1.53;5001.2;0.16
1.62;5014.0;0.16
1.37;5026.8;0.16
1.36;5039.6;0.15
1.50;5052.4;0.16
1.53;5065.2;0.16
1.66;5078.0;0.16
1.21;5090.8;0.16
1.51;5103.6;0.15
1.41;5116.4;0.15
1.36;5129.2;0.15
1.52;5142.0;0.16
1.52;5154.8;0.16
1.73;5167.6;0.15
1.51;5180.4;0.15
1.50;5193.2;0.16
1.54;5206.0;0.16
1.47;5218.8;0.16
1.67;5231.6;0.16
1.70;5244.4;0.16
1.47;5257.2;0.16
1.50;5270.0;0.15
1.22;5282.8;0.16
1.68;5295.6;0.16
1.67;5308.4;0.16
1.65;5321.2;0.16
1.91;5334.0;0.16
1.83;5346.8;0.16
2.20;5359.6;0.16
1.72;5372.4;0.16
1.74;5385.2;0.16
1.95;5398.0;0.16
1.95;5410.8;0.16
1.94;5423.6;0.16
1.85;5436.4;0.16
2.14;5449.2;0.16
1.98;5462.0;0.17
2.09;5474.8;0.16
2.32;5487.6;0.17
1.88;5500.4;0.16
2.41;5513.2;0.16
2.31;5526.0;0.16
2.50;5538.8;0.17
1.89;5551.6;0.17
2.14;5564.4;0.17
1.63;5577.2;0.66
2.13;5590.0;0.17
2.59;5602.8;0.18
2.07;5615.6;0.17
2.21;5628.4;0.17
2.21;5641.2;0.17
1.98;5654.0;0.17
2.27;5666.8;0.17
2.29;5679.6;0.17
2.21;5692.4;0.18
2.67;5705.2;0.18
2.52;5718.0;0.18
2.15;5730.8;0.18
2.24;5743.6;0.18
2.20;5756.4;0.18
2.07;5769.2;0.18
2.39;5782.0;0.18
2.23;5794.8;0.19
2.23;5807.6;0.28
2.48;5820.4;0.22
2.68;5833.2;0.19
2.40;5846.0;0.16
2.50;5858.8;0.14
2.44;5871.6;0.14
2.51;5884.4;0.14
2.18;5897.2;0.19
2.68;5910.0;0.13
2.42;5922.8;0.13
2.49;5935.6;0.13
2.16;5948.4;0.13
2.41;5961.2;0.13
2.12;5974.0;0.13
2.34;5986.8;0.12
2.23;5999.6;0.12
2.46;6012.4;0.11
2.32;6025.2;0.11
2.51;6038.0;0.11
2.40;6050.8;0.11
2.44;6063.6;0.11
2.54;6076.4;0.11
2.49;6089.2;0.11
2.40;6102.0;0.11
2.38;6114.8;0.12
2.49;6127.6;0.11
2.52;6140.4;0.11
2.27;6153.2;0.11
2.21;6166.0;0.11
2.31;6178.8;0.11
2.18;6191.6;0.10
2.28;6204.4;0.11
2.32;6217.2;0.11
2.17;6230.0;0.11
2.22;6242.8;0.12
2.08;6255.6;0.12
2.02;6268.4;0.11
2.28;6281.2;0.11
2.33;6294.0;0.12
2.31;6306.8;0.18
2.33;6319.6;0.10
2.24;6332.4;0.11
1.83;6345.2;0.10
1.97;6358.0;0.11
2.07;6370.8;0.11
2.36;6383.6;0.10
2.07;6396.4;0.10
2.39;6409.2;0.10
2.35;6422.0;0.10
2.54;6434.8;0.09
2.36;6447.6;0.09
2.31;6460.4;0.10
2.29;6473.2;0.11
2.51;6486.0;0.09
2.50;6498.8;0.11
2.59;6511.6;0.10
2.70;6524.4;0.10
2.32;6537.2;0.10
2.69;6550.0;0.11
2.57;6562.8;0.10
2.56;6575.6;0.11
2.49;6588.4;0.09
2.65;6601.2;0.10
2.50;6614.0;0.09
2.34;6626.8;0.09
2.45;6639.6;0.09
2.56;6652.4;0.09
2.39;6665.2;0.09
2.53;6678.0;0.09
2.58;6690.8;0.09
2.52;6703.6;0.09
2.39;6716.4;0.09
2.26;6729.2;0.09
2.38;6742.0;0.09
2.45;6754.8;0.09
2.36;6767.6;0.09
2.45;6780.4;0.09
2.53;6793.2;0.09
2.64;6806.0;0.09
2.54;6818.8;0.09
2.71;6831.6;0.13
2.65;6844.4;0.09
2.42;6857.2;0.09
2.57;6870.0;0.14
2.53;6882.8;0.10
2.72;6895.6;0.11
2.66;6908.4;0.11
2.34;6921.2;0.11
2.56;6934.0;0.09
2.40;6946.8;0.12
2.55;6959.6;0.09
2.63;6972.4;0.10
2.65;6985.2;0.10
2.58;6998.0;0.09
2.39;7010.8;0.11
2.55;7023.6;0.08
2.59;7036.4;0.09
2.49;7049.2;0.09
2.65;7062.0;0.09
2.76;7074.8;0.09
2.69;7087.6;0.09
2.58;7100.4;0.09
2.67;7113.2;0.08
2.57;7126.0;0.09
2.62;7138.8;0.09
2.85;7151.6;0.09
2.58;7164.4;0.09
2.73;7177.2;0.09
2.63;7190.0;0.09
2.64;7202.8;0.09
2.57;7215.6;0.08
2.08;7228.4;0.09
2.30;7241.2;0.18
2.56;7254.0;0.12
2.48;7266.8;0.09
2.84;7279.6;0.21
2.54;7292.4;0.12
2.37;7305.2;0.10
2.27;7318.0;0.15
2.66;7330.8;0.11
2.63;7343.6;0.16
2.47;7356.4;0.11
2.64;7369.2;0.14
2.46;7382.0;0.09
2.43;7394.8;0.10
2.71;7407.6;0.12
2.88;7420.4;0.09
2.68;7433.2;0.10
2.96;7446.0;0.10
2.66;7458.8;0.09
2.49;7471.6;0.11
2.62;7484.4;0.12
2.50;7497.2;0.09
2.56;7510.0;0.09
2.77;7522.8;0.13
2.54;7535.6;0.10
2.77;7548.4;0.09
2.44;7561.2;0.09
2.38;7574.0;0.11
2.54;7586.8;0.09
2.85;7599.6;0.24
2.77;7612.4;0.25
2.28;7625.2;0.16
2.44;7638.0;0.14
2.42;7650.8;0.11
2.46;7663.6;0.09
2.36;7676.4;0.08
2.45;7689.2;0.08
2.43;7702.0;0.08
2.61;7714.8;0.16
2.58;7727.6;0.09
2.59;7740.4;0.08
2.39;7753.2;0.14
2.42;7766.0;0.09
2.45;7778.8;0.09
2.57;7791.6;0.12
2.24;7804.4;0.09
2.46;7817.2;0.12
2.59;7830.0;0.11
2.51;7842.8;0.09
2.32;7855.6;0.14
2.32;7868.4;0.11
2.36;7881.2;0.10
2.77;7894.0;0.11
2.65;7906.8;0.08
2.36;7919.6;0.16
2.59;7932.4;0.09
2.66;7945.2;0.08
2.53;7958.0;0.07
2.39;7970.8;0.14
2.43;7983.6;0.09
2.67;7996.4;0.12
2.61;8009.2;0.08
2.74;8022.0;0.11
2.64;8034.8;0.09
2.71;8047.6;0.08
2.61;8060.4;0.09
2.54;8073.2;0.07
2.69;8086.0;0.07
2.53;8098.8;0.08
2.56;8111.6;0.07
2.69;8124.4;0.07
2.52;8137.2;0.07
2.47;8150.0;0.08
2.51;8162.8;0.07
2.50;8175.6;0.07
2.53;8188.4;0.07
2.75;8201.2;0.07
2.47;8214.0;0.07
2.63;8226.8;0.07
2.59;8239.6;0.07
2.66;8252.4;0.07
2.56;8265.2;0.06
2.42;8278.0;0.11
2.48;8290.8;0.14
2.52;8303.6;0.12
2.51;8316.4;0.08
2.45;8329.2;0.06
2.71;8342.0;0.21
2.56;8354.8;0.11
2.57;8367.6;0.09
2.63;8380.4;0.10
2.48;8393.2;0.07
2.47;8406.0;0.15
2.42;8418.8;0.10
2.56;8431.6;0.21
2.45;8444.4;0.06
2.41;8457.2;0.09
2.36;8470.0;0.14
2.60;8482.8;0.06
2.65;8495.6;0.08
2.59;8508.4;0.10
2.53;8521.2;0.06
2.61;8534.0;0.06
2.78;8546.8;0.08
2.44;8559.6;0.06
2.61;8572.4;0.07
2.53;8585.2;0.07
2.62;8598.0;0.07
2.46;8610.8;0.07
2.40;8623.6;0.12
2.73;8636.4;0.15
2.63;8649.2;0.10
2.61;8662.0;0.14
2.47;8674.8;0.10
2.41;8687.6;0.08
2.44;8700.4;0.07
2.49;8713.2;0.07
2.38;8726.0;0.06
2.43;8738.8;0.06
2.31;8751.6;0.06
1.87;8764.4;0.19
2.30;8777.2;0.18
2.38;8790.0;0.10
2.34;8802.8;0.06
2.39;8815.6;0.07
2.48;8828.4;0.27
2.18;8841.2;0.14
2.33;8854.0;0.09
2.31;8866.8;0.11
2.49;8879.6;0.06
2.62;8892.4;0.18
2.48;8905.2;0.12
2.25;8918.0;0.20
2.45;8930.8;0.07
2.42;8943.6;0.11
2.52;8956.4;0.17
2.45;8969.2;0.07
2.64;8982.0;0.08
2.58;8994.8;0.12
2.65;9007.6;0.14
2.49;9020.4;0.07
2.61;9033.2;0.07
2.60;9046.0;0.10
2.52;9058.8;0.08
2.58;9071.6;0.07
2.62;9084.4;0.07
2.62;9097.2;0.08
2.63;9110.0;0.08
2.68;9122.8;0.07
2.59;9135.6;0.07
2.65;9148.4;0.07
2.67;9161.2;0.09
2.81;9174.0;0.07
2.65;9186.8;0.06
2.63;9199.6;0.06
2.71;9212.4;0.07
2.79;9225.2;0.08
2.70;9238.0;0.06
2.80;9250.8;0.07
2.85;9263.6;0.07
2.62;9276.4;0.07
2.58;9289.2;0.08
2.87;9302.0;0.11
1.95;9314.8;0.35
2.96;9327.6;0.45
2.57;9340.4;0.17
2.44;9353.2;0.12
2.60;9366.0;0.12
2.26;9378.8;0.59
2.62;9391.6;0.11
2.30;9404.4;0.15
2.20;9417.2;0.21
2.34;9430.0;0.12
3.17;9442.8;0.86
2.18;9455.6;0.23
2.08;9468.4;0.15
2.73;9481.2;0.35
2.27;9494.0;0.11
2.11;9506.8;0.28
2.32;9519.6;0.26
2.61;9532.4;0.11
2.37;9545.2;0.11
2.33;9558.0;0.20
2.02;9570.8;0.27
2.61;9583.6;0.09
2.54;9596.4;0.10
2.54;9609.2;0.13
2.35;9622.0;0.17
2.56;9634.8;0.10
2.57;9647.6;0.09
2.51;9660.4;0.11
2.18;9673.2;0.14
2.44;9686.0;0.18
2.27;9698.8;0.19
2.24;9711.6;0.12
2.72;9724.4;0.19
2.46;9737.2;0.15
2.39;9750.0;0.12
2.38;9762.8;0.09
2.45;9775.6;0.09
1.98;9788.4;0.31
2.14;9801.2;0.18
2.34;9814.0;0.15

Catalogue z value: 0.23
